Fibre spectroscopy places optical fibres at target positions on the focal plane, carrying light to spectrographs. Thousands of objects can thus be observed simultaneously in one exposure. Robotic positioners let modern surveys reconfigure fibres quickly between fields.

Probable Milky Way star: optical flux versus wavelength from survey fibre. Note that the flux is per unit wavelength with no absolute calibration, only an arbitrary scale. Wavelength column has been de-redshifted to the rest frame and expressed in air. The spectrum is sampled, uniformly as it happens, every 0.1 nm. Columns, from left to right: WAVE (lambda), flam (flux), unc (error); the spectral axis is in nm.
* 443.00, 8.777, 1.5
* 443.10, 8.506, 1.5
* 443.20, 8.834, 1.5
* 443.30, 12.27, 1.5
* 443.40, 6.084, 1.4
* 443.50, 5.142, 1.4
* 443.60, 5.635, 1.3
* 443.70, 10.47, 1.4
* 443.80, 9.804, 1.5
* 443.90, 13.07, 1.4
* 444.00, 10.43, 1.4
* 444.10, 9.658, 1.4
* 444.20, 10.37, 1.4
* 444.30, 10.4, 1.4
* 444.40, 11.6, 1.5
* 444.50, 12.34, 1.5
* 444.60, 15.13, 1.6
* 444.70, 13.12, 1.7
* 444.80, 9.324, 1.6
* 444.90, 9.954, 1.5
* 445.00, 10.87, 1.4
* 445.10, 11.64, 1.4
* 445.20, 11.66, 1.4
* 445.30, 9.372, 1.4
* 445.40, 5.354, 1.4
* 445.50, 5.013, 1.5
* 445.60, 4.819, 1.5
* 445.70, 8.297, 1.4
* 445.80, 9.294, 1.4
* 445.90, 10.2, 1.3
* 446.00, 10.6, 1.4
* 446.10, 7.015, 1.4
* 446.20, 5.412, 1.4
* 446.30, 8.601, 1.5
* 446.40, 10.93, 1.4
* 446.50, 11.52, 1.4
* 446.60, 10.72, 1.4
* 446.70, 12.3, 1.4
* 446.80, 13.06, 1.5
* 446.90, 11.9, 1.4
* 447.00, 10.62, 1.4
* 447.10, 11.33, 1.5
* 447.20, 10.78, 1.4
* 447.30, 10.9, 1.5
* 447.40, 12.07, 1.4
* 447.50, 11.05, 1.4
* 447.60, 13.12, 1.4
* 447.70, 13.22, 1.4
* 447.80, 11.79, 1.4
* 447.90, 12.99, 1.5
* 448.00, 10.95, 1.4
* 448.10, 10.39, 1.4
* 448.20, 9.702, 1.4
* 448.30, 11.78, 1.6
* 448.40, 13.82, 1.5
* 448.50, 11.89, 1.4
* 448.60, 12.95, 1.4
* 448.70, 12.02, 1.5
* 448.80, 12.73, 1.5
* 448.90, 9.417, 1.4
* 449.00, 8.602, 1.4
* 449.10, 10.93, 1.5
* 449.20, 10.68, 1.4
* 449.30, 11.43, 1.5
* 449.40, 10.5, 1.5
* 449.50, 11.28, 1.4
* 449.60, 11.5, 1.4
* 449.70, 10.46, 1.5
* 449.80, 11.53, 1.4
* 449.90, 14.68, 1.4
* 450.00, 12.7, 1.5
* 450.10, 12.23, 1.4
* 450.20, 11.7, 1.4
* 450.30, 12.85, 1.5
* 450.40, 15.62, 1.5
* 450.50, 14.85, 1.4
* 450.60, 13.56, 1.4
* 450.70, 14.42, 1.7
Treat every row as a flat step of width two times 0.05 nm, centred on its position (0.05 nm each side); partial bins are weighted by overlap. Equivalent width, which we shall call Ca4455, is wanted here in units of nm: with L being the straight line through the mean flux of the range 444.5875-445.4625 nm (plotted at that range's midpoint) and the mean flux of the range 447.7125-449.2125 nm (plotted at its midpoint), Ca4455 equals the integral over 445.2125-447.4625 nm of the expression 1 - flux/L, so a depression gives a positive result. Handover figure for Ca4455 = 0.26 nm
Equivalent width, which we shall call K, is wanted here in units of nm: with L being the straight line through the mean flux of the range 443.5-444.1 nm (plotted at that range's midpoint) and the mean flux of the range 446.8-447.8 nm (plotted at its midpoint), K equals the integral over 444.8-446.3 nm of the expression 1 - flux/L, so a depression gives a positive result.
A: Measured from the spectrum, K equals 0.284 nm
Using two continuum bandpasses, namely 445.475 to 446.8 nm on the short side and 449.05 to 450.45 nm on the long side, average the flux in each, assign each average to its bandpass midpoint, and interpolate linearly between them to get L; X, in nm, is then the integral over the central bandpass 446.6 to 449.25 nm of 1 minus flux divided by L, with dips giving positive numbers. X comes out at -0.278 nm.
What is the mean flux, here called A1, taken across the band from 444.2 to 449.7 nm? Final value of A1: 10.7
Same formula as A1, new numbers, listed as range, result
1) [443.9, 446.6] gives 9.81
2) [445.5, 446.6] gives 8.6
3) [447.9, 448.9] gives 11.7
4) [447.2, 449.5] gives 11.5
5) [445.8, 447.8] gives 10.8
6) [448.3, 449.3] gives 11.5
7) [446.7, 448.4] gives 11.7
